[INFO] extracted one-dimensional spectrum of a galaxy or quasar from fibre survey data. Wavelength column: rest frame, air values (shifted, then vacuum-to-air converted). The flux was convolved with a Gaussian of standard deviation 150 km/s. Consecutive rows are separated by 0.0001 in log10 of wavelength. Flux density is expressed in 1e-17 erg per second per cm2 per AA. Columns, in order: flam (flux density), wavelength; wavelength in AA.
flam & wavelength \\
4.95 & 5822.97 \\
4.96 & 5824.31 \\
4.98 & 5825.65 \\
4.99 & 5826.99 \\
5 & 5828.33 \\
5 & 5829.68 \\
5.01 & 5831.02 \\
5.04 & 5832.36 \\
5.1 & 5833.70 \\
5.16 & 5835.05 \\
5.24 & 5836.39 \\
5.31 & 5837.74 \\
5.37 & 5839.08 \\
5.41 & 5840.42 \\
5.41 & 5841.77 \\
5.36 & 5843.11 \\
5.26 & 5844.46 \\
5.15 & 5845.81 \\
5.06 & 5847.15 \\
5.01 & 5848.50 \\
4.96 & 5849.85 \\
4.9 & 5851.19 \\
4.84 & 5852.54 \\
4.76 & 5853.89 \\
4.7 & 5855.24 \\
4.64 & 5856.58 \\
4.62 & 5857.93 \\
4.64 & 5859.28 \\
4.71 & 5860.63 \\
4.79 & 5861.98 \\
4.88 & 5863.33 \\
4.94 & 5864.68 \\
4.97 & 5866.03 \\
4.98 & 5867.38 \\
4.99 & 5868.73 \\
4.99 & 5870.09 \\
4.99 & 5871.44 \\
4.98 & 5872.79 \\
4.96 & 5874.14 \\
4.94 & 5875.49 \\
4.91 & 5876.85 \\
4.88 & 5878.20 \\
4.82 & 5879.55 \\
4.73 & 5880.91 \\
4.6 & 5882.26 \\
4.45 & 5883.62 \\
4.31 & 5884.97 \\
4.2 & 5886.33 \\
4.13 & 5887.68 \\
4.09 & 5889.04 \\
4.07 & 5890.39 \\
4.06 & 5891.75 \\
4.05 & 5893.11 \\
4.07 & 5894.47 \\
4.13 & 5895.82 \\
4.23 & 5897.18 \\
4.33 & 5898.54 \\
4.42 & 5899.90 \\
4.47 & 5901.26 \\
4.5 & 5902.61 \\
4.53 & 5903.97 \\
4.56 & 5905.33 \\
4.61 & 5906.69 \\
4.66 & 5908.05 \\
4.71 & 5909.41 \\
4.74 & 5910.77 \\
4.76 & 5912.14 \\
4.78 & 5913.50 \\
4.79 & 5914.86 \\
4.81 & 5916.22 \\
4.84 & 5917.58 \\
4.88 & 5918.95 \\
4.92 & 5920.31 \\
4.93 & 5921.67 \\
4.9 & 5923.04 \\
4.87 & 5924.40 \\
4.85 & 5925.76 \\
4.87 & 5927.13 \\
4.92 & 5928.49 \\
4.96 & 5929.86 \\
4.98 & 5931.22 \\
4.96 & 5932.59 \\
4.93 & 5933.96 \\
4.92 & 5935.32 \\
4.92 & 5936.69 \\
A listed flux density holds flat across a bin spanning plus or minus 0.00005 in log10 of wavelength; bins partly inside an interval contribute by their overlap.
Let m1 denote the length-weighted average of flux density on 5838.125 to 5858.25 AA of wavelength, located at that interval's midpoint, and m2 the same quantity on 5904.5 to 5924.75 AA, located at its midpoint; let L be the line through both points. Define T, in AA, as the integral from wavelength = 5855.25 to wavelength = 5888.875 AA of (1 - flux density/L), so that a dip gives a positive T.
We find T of 1.4 AA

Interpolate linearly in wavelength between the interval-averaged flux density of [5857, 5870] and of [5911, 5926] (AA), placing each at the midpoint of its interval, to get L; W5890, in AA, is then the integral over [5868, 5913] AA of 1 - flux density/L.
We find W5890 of 2.8 AA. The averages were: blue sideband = 4.84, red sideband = 4.84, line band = 4.54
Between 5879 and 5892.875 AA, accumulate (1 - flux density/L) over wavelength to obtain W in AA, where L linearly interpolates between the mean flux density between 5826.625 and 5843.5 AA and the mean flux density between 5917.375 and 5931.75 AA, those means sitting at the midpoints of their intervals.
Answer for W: 1.9 AA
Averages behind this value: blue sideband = 5.19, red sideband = 4.9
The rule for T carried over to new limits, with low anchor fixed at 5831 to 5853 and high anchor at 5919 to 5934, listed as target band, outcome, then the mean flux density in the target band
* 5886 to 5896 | 1.8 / 4.1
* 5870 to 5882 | 0.4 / 4.9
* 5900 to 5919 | 1.1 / 4.67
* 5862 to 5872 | 0.3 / 4.95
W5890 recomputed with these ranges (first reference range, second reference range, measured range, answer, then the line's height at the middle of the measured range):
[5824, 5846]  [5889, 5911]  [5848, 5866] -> 0.34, 4.9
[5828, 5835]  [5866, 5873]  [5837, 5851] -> -0.55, 5.02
